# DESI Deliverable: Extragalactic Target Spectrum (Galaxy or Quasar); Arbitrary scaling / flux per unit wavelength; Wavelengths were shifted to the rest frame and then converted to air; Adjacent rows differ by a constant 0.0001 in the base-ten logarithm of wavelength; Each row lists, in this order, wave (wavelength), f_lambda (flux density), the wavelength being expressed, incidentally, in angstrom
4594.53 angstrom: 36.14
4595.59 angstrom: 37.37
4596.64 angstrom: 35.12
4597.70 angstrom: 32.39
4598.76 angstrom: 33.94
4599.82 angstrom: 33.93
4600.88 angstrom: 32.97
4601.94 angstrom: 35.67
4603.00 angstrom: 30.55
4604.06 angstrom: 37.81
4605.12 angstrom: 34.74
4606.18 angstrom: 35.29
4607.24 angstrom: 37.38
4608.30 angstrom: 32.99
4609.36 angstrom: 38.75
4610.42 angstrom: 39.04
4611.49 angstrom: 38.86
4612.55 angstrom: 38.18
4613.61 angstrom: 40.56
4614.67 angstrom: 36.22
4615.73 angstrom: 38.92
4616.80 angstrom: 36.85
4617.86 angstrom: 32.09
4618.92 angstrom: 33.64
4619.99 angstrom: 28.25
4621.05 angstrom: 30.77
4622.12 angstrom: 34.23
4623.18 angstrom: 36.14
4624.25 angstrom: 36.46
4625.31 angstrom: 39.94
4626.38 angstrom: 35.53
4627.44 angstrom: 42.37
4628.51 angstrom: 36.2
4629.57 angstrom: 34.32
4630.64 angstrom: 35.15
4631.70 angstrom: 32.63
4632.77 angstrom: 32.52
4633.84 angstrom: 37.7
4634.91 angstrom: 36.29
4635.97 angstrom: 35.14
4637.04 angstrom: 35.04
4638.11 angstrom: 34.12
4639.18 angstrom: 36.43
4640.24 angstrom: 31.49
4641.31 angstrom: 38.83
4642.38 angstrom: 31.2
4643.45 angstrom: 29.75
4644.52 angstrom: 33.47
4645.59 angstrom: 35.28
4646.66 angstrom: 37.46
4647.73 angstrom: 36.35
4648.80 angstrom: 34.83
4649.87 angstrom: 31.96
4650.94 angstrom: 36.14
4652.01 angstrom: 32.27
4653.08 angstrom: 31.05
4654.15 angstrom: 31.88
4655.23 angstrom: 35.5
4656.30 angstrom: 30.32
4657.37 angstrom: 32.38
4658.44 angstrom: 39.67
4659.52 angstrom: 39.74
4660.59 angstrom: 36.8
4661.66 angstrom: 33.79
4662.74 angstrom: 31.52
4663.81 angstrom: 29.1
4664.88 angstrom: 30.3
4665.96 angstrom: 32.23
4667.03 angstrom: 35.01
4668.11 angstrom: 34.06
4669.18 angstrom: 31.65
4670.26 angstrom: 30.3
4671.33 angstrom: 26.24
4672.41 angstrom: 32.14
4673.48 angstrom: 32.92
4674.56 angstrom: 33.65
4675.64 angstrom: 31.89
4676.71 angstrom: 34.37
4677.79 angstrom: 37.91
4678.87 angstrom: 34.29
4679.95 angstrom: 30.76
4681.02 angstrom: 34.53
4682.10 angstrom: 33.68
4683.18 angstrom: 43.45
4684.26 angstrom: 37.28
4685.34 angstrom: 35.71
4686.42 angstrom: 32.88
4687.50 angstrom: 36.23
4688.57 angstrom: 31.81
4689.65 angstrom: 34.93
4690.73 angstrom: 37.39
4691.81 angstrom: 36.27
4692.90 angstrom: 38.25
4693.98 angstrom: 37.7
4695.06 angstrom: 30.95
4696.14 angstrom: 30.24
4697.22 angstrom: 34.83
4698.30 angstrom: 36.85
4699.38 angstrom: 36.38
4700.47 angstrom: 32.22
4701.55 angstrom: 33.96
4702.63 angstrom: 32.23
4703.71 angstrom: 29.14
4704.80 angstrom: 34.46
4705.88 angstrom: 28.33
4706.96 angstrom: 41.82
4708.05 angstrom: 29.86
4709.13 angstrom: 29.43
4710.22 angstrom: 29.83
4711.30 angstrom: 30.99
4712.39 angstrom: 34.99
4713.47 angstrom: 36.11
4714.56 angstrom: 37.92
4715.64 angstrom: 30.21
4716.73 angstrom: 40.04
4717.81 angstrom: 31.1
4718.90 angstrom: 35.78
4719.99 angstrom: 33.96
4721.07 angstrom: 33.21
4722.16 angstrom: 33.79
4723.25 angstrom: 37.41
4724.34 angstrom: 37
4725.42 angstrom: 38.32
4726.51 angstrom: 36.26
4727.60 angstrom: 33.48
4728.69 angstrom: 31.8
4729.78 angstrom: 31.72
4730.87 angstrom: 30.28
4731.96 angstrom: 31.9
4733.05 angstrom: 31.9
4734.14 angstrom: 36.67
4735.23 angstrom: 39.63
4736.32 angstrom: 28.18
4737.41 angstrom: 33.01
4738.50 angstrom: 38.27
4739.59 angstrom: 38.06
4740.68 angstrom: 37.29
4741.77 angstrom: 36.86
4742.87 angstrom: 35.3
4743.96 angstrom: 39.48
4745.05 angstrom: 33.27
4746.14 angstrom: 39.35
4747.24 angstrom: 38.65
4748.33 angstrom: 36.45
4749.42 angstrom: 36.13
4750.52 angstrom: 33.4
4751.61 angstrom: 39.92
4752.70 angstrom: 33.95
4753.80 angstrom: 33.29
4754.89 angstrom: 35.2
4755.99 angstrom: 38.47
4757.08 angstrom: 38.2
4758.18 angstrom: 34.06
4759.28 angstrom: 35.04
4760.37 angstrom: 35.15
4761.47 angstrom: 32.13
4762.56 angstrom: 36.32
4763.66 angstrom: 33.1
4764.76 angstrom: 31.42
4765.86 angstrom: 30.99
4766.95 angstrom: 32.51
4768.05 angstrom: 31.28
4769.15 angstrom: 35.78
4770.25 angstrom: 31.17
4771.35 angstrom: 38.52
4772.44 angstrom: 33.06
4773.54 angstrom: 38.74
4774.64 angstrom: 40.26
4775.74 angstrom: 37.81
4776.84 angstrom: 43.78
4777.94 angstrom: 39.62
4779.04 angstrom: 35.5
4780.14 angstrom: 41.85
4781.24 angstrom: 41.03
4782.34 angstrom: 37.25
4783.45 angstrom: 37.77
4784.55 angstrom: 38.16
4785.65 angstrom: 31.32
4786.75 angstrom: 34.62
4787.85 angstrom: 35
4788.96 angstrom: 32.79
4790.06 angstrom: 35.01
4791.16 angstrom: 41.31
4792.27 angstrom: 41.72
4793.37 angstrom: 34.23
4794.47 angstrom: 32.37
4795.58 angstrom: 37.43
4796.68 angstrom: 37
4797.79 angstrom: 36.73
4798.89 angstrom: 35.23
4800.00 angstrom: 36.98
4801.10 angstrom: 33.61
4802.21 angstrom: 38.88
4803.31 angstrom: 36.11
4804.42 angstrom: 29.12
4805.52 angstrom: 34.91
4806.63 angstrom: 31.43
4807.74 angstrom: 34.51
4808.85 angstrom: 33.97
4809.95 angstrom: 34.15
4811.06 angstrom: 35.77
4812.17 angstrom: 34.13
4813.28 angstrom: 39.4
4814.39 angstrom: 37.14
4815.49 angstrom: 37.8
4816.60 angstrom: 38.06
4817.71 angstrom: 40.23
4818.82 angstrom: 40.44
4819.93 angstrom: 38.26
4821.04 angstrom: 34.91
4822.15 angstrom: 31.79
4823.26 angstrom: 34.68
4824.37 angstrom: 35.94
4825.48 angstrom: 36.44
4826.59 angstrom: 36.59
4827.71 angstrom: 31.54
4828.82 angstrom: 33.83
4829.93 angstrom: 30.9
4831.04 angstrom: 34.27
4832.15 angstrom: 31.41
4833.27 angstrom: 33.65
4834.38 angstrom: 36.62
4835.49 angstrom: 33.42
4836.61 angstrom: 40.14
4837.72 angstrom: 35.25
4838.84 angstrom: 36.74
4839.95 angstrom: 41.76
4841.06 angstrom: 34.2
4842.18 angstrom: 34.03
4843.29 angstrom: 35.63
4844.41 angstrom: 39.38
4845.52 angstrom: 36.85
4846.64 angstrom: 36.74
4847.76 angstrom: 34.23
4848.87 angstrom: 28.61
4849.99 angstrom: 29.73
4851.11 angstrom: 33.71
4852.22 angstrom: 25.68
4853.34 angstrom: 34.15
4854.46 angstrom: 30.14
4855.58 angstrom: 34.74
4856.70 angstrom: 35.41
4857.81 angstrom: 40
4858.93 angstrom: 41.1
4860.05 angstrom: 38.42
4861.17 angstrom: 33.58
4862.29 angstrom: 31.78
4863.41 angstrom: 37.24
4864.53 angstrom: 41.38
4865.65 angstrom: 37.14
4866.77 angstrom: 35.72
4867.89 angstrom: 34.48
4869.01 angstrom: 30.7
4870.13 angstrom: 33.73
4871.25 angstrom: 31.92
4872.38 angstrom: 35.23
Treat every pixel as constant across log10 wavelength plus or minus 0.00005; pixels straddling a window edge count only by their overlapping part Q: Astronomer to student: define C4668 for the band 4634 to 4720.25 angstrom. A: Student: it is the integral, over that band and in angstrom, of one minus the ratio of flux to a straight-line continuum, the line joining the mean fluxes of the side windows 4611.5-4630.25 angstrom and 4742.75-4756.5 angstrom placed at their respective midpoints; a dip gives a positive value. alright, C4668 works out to 5.2 angstrom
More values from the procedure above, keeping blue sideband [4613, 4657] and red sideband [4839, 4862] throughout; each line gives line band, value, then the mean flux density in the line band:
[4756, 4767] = 0.2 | 34.2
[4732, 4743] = -0.2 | 35.4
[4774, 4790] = -1.2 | 37.5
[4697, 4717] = 0.7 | 33.6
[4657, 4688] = 0.7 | 33.9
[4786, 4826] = -1.1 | 35.9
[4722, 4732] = 0.1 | 34.3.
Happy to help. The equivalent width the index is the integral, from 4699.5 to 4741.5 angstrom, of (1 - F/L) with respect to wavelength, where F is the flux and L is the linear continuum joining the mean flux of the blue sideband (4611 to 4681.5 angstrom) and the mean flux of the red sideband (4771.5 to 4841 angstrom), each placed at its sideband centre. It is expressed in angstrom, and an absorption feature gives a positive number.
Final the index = 1.4 angstrom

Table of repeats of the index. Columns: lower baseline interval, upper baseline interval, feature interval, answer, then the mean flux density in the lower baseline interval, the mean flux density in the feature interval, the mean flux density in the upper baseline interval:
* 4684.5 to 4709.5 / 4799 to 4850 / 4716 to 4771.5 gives -0.7 angstrom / 34.1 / 34.9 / 35.4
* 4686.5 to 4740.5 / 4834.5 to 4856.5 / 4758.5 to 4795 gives -1.7 angstrom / 34.2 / 36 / 34.5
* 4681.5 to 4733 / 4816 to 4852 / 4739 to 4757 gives -1.1 angstrom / 34.3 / 36.6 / 35.2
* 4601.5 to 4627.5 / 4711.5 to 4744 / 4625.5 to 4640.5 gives 0.1 angstrom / 35.9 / 35.5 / 34.9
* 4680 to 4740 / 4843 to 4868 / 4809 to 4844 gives -0.9 angstrom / 34.4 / 35.8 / 35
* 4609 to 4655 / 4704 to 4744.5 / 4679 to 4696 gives -0.3 angstrom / 35.2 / 35.3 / 34.4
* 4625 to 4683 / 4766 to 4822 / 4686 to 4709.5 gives 0.6 angstrom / 34.1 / 34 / 36.3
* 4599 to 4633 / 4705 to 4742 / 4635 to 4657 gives 0.8 angstrom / 35.6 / 34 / 34.3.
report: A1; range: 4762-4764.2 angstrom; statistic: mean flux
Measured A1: 34.7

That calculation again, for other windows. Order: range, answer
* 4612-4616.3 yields 38.5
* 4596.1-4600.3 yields 33.9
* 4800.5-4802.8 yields 36.4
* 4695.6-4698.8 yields 34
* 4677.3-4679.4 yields 36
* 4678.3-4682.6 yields 33.3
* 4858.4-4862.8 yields 36.2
